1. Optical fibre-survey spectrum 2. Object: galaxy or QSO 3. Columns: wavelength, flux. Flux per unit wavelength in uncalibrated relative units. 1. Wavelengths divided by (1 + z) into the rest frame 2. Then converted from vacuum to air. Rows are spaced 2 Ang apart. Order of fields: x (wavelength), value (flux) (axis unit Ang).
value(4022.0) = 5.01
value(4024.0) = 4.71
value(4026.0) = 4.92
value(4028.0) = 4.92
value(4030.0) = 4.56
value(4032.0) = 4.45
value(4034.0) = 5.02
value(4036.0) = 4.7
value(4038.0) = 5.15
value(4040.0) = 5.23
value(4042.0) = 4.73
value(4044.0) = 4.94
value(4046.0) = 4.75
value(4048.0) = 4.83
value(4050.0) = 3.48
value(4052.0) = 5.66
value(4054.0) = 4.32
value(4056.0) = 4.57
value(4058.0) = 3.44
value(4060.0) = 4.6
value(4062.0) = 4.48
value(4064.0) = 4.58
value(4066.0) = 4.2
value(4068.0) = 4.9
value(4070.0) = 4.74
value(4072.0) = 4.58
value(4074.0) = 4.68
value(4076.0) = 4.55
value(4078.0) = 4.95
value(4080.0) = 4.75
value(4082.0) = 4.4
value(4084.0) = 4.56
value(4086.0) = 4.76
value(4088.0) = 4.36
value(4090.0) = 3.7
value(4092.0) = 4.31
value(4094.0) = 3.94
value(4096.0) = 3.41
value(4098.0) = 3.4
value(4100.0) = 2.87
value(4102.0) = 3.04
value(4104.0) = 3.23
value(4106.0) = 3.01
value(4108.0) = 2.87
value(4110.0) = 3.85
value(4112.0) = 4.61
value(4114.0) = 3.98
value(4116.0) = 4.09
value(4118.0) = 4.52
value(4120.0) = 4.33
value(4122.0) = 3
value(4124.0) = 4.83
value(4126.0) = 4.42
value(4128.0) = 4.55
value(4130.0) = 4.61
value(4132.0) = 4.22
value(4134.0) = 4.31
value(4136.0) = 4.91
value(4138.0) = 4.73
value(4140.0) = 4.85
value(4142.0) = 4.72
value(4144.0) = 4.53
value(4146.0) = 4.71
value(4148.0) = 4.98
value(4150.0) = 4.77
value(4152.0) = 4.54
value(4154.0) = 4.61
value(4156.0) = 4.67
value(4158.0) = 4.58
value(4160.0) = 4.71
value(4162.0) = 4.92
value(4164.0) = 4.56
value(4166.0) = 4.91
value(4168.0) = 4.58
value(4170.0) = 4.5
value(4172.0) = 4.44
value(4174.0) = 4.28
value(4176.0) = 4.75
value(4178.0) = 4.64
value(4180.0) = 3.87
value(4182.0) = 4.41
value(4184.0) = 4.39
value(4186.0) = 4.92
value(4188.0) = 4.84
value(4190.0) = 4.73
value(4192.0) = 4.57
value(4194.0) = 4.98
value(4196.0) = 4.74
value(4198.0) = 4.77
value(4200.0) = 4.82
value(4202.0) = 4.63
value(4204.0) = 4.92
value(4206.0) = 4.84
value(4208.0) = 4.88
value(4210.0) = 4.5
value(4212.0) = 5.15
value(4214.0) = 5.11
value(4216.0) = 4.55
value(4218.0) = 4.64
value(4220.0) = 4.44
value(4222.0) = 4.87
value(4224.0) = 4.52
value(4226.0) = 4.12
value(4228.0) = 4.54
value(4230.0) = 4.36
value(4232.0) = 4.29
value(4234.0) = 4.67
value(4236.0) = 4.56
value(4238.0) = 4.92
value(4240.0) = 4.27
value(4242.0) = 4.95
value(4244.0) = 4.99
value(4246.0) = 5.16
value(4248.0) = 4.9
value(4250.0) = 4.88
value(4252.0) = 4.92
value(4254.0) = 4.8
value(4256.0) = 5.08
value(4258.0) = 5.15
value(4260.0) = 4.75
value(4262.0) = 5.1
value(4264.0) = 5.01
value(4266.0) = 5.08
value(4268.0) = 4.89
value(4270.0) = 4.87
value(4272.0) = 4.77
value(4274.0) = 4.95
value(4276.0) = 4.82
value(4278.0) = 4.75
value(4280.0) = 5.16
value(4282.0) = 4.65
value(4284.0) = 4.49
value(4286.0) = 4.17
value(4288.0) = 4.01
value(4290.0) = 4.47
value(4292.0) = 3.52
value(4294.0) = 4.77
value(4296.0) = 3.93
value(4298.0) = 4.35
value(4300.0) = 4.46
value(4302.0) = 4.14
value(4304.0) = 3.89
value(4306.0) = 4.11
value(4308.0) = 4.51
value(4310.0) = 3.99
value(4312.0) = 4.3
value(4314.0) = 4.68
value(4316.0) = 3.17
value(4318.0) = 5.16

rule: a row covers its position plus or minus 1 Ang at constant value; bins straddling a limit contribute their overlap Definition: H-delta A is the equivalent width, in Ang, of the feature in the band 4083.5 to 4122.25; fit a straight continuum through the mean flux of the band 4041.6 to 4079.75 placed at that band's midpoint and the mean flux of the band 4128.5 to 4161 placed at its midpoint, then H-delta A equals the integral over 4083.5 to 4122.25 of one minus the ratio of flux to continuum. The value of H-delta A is 6.9 Ang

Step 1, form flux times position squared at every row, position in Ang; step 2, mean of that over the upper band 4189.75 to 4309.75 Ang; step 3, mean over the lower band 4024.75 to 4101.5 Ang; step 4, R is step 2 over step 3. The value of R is 1.1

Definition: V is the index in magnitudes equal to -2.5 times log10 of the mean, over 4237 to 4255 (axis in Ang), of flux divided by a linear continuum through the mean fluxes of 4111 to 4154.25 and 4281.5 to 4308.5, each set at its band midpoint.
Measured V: -0.131 mag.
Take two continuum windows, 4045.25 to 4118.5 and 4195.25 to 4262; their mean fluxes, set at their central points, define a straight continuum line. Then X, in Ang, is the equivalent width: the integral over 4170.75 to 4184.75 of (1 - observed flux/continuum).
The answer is 0.5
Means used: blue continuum 4.18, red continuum 4.75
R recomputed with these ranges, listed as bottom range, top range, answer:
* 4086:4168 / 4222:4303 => 1.17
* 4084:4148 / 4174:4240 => 1.18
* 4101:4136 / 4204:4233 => 1.22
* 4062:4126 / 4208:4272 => 1.25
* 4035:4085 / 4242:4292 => 1.15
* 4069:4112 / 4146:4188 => 1.19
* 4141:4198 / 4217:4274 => 1.07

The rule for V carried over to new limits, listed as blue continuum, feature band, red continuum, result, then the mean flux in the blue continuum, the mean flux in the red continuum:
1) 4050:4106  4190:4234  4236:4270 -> 0.017 mag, 4.22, 4.92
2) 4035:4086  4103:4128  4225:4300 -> 0.184 mag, 4.63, 4.67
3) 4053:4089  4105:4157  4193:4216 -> 0.075 mag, 4.52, 4.84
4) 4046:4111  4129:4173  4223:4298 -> -0.068 mag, 4.17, 4.68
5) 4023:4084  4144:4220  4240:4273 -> 0.035 mag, 4.66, 4.94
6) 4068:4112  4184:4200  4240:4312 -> -0.097 mag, 4.03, 4.63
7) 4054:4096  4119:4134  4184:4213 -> 0.073 mag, 4.42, 4.79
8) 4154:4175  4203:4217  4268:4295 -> -0.057 mag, 4.61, 4.58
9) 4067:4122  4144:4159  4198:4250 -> -0.080 mag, 4.07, 4.71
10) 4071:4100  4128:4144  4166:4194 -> -0.045 mag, 4.26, 4.56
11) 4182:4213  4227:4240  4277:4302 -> 0.019 mag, 4.77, 4.38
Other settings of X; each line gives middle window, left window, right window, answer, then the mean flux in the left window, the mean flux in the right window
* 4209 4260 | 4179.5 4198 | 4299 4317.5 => -3.2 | 4.63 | 4.17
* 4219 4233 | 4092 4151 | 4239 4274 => 0.8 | 4.12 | 4.92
